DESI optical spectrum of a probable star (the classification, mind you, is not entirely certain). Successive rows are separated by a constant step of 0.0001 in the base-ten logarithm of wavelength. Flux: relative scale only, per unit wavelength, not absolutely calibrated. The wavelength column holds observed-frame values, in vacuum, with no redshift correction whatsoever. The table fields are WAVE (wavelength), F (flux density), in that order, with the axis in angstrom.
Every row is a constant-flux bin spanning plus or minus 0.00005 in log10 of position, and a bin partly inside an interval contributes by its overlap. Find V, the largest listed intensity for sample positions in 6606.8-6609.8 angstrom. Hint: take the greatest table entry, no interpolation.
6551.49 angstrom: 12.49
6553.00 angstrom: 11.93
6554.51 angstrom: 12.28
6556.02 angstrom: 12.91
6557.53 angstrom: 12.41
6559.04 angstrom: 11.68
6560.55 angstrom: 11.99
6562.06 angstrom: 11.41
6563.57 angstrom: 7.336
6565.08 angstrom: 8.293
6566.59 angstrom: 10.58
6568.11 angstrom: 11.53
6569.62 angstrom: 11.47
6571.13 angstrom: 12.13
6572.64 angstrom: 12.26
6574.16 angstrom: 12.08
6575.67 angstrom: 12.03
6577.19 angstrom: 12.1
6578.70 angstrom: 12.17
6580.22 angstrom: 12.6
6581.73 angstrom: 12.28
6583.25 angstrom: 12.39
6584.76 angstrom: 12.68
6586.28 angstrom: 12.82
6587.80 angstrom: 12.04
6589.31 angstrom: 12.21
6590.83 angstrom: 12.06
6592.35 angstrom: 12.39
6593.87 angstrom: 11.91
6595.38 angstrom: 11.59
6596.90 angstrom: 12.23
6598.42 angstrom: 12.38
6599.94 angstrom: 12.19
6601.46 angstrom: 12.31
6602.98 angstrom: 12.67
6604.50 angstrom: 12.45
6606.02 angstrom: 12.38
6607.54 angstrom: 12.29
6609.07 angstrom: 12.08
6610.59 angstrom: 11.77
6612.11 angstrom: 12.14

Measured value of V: 12.29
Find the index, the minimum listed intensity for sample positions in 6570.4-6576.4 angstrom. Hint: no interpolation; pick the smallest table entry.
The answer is 12.03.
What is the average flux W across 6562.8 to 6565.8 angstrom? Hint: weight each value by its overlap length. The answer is 7.83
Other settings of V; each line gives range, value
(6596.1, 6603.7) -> 12.67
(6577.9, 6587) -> 12.82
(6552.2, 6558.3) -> 12.91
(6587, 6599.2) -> 12.39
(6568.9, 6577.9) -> 12.26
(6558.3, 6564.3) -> 11.99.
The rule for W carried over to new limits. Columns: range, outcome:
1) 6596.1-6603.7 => 12.3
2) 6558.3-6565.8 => 10.2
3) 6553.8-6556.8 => 12.6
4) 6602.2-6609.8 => 12.4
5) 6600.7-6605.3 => 12.5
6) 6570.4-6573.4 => 12.2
